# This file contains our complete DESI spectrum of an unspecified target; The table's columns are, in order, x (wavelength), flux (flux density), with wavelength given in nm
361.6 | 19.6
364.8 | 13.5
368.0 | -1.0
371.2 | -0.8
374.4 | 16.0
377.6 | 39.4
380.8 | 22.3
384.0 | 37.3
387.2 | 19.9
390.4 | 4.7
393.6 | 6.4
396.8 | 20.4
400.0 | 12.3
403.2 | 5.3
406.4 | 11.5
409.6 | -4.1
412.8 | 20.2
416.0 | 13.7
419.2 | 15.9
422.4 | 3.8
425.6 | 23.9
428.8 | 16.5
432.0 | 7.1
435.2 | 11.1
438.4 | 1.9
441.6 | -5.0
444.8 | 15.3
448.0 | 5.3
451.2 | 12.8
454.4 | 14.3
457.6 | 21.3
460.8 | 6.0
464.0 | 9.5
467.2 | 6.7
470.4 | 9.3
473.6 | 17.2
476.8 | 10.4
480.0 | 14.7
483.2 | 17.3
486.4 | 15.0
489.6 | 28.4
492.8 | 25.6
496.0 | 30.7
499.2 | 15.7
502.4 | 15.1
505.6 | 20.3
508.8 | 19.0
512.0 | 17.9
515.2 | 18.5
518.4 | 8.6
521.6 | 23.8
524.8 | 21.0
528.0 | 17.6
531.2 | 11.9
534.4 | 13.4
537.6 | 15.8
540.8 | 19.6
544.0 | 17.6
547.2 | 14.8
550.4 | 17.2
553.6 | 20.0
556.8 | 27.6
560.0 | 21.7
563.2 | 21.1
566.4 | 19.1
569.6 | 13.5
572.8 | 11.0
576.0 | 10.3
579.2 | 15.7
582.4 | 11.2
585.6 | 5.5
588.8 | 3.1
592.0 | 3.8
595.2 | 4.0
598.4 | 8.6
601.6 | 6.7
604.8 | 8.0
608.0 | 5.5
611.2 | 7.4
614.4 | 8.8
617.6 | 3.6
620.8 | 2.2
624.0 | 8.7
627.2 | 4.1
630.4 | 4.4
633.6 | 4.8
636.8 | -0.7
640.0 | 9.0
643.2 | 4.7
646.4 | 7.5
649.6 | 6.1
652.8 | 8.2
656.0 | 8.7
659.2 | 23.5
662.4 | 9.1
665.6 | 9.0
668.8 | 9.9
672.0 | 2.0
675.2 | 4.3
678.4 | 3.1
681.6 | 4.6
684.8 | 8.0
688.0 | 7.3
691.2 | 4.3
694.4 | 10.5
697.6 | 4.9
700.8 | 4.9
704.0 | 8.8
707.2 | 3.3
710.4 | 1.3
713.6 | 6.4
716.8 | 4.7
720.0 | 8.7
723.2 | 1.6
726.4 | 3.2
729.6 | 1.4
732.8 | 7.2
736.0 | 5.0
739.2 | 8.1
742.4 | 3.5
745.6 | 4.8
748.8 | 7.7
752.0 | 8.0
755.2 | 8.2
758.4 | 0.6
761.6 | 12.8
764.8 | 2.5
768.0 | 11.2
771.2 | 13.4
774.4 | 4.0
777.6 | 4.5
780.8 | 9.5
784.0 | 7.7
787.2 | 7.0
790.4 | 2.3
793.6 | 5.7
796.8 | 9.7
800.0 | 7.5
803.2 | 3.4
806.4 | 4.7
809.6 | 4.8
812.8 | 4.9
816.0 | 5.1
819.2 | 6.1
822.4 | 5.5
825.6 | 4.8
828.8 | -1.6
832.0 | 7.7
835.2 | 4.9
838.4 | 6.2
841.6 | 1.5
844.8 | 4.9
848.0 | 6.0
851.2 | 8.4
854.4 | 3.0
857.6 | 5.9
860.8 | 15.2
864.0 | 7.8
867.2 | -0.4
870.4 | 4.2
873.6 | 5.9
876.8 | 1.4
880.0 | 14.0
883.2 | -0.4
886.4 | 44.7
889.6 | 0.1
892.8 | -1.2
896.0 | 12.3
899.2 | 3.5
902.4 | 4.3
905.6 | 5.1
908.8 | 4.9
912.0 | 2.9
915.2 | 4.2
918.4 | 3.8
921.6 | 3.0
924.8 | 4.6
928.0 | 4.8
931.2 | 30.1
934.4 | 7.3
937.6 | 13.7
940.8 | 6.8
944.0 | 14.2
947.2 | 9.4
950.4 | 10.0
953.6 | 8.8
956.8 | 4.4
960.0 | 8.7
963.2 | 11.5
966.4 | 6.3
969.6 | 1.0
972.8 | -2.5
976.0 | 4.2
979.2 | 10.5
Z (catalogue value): 0.77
